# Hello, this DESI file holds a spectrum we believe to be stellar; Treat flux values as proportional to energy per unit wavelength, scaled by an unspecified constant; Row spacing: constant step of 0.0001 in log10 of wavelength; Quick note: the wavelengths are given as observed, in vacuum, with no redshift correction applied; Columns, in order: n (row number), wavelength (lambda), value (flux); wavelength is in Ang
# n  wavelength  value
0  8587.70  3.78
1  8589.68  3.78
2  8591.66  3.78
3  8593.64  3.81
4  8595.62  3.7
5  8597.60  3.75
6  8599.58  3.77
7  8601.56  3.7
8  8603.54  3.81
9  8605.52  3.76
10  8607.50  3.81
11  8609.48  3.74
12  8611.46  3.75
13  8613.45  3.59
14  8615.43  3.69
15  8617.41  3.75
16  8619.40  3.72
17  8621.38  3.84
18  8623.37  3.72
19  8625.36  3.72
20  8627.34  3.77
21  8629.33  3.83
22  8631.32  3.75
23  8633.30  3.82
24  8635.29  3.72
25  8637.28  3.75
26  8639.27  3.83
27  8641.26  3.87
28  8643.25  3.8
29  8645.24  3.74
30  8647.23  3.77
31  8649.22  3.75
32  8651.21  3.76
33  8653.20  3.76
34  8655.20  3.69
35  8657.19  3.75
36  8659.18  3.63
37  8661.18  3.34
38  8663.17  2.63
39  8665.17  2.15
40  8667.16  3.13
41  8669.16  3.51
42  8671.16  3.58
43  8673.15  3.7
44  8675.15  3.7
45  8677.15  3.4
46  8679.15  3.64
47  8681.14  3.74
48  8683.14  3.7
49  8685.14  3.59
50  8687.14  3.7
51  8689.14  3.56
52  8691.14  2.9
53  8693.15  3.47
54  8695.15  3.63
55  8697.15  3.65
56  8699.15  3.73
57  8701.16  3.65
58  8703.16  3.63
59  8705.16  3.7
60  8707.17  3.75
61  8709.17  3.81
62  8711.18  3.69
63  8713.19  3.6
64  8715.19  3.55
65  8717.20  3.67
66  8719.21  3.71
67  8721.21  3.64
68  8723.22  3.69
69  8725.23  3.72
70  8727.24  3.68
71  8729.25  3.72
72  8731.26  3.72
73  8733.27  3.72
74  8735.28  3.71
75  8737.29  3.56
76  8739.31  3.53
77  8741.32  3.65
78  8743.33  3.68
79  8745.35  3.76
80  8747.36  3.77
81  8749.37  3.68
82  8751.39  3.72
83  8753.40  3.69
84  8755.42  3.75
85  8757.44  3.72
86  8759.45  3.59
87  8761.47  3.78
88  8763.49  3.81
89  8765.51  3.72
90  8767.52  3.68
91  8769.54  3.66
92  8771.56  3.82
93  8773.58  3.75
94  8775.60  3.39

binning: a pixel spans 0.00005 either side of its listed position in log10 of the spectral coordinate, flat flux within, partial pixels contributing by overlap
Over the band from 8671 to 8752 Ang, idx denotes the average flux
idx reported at 3.64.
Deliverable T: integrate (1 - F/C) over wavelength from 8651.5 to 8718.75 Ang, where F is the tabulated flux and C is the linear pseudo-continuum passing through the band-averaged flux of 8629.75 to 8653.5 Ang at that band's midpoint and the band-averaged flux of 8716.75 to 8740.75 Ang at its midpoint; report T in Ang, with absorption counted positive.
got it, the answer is 3.5 Ang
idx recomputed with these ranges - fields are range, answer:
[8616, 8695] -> 3.59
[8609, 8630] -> 3.74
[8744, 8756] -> 3.73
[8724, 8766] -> 3.7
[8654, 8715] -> 3.51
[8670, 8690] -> 3.63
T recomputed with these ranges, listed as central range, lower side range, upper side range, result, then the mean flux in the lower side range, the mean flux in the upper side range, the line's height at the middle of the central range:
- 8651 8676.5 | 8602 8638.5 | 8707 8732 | 2.22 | 3.75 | 3.69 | 3.72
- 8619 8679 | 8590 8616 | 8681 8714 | 1.28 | 3.74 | 3.61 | 3.68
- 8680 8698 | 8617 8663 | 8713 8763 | 0.75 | 3.72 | 3.68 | 3.7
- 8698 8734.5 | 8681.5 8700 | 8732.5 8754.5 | -0.75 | 3.55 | 3.68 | 3.61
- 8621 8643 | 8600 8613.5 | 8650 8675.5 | -1.16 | 3.75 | 3.41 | 3.59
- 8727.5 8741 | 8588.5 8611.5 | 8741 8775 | 0.23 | 3.76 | 3.72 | 3.72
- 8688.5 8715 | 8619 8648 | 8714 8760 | 0.83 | 3.78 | 3.68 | 3.71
